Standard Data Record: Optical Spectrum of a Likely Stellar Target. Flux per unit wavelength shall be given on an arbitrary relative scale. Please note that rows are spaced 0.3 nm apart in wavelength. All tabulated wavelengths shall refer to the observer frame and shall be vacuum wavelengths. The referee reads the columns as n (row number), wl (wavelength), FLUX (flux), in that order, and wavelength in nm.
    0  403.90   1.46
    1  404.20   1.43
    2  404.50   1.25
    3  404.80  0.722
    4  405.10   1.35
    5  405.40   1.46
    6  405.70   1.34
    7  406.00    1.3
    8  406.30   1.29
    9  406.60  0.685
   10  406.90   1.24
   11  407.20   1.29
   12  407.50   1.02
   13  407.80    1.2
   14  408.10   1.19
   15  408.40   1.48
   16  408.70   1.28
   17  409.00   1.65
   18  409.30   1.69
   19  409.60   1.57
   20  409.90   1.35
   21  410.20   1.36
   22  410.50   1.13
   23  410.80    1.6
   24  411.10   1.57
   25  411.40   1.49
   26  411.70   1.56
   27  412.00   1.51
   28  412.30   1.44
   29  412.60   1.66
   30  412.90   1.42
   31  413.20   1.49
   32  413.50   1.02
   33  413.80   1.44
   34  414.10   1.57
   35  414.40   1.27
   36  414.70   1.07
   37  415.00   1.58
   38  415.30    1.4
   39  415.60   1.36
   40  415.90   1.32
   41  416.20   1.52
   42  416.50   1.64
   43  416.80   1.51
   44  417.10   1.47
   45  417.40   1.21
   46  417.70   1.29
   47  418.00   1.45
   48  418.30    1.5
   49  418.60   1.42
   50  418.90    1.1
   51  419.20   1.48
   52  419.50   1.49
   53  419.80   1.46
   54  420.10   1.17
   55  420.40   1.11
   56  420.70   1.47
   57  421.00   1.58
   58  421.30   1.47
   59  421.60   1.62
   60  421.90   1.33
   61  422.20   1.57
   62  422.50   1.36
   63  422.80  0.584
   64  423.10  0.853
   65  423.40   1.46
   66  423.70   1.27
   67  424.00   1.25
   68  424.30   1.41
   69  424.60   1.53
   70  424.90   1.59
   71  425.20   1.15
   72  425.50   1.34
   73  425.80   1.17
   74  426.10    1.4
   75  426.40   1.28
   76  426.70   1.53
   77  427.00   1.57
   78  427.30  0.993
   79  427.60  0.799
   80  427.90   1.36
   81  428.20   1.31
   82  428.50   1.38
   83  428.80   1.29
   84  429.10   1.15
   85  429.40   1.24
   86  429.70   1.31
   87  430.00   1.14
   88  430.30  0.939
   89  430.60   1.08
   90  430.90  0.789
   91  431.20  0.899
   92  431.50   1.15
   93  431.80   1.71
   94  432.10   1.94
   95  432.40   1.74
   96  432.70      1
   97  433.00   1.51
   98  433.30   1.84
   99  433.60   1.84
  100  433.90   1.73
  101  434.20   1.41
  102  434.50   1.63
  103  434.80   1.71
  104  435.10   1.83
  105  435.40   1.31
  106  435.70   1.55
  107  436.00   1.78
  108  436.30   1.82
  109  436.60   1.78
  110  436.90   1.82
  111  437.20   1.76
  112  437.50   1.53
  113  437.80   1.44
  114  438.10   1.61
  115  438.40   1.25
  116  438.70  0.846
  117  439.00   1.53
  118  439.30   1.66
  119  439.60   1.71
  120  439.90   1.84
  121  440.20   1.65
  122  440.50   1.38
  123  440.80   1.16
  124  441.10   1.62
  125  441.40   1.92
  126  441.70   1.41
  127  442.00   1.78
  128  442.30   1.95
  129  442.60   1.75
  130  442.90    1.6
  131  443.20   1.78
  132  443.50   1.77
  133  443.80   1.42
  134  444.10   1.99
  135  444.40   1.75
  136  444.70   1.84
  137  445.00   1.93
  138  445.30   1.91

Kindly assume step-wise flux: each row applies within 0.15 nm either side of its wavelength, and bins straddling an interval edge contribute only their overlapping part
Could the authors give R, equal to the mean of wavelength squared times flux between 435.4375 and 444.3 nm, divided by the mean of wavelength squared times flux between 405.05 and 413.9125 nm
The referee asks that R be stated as 1.4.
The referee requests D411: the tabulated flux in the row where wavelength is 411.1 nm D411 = 1.57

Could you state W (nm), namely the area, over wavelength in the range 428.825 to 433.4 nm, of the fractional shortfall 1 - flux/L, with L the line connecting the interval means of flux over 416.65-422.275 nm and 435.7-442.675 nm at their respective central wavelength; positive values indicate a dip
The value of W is 0.70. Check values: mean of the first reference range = 1.4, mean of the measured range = 1.29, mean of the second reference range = 1.61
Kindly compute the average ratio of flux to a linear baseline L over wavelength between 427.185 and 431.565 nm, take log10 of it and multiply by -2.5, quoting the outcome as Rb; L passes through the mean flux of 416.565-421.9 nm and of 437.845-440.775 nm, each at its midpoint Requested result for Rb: 0.27 mag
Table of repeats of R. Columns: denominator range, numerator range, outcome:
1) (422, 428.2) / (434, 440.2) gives 1.32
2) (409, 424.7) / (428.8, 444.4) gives 1.21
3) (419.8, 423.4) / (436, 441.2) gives 1.30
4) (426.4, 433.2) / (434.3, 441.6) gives 1.30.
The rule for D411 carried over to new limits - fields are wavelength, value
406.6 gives 0.685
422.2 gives 1.57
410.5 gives 1.13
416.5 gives 1.64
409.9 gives 1.35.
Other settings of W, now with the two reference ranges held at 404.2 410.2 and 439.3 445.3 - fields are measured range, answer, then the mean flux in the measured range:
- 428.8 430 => 0.25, 1.23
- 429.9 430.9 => 0.35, 1.01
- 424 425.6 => 0.11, 1.39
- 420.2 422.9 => 0.19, 1.35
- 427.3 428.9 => 0.35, 1.2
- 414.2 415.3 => 0.04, 1.33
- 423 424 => 0.18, 1.22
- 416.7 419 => 0.07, 1.37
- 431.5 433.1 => 0.04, 1.54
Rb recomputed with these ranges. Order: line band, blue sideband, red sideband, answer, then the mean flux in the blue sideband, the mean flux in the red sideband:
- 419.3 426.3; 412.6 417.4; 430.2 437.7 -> 0.10 mag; 1.41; 1.53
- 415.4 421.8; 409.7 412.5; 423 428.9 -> -0.03 mag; 1.45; 1.3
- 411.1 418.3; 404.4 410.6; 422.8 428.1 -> -0.12 mag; 1.28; 1.27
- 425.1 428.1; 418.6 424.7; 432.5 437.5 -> 0.15 mag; 1.33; 1.64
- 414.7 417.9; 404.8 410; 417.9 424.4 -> -0.07 mag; 1.3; 1.34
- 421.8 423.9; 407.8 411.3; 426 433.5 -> 0.12 mag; 1.43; 1.3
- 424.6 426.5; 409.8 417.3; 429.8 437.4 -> 0.11 mag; 1.43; 1.51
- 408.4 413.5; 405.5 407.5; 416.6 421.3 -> -0.17 mag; 1.18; 1.39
